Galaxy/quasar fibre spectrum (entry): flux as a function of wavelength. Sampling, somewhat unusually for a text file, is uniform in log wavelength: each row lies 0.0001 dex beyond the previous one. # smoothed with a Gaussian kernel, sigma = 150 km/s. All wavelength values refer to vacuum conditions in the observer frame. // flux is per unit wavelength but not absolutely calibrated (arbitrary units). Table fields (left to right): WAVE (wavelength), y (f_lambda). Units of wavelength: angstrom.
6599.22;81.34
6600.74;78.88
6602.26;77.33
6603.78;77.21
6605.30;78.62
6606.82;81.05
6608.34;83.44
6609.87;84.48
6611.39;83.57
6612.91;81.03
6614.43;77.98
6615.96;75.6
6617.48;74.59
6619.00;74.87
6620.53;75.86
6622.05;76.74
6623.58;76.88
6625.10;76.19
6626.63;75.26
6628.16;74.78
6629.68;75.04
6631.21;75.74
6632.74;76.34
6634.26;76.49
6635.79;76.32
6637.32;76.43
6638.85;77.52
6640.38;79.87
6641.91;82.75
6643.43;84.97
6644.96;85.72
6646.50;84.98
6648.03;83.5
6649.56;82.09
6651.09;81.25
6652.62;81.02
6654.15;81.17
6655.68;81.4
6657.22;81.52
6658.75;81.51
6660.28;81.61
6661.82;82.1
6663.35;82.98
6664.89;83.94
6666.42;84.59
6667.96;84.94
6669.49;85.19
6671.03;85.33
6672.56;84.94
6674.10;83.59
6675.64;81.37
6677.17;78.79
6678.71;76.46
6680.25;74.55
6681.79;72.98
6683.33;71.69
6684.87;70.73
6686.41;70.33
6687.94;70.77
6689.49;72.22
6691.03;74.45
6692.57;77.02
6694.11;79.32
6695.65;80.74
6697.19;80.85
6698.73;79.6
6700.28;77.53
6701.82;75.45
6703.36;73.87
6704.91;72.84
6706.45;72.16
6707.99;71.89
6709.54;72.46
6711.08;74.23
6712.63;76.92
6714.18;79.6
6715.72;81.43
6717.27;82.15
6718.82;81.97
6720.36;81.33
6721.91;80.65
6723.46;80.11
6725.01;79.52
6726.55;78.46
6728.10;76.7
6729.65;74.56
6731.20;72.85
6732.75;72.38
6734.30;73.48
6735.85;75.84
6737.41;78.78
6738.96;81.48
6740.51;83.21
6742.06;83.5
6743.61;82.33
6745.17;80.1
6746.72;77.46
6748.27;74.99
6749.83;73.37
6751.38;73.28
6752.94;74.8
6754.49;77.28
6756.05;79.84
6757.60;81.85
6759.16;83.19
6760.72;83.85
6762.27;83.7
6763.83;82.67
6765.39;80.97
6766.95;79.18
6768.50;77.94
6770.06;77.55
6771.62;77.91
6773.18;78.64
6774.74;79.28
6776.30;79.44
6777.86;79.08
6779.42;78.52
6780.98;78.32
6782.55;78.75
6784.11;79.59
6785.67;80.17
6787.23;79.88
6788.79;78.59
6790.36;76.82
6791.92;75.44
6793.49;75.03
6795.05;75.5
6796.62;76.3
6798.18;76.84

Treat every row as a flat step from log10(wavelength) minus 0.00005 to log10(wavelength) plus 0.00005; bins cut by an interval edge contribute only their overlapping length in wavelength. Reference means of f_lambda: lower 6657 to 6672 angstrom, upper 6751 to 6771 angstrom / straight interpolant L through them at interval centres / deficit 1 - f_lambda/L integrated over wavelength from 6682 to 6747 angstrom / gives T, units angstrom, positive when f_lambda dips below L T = 3.7 angstrom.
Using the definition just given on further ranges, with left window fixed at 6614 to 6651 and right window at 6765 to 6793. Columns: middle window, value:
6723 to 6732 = 0.2 angstrom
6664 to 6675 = -0.9 angstrom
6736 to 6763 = -0.3 angstrom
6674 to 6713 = 1.5 angstrom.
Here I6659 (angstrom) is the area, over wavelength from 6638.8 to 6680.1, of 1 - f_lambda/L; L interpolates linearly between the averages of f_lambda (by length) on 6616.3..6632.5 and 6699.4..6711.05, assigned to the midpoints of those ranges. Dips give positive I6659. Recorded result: -4.2 angstrom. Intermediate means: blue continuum 75.6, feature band 82.4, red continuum 73.8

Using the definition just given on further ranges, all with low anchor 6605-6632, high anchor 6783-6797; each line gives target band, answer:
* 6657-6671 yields -1.0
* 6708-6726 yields -0.3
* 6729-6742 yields 0.1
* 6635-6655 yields -0.9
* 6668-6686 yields -0.2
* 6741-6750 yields -0.2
